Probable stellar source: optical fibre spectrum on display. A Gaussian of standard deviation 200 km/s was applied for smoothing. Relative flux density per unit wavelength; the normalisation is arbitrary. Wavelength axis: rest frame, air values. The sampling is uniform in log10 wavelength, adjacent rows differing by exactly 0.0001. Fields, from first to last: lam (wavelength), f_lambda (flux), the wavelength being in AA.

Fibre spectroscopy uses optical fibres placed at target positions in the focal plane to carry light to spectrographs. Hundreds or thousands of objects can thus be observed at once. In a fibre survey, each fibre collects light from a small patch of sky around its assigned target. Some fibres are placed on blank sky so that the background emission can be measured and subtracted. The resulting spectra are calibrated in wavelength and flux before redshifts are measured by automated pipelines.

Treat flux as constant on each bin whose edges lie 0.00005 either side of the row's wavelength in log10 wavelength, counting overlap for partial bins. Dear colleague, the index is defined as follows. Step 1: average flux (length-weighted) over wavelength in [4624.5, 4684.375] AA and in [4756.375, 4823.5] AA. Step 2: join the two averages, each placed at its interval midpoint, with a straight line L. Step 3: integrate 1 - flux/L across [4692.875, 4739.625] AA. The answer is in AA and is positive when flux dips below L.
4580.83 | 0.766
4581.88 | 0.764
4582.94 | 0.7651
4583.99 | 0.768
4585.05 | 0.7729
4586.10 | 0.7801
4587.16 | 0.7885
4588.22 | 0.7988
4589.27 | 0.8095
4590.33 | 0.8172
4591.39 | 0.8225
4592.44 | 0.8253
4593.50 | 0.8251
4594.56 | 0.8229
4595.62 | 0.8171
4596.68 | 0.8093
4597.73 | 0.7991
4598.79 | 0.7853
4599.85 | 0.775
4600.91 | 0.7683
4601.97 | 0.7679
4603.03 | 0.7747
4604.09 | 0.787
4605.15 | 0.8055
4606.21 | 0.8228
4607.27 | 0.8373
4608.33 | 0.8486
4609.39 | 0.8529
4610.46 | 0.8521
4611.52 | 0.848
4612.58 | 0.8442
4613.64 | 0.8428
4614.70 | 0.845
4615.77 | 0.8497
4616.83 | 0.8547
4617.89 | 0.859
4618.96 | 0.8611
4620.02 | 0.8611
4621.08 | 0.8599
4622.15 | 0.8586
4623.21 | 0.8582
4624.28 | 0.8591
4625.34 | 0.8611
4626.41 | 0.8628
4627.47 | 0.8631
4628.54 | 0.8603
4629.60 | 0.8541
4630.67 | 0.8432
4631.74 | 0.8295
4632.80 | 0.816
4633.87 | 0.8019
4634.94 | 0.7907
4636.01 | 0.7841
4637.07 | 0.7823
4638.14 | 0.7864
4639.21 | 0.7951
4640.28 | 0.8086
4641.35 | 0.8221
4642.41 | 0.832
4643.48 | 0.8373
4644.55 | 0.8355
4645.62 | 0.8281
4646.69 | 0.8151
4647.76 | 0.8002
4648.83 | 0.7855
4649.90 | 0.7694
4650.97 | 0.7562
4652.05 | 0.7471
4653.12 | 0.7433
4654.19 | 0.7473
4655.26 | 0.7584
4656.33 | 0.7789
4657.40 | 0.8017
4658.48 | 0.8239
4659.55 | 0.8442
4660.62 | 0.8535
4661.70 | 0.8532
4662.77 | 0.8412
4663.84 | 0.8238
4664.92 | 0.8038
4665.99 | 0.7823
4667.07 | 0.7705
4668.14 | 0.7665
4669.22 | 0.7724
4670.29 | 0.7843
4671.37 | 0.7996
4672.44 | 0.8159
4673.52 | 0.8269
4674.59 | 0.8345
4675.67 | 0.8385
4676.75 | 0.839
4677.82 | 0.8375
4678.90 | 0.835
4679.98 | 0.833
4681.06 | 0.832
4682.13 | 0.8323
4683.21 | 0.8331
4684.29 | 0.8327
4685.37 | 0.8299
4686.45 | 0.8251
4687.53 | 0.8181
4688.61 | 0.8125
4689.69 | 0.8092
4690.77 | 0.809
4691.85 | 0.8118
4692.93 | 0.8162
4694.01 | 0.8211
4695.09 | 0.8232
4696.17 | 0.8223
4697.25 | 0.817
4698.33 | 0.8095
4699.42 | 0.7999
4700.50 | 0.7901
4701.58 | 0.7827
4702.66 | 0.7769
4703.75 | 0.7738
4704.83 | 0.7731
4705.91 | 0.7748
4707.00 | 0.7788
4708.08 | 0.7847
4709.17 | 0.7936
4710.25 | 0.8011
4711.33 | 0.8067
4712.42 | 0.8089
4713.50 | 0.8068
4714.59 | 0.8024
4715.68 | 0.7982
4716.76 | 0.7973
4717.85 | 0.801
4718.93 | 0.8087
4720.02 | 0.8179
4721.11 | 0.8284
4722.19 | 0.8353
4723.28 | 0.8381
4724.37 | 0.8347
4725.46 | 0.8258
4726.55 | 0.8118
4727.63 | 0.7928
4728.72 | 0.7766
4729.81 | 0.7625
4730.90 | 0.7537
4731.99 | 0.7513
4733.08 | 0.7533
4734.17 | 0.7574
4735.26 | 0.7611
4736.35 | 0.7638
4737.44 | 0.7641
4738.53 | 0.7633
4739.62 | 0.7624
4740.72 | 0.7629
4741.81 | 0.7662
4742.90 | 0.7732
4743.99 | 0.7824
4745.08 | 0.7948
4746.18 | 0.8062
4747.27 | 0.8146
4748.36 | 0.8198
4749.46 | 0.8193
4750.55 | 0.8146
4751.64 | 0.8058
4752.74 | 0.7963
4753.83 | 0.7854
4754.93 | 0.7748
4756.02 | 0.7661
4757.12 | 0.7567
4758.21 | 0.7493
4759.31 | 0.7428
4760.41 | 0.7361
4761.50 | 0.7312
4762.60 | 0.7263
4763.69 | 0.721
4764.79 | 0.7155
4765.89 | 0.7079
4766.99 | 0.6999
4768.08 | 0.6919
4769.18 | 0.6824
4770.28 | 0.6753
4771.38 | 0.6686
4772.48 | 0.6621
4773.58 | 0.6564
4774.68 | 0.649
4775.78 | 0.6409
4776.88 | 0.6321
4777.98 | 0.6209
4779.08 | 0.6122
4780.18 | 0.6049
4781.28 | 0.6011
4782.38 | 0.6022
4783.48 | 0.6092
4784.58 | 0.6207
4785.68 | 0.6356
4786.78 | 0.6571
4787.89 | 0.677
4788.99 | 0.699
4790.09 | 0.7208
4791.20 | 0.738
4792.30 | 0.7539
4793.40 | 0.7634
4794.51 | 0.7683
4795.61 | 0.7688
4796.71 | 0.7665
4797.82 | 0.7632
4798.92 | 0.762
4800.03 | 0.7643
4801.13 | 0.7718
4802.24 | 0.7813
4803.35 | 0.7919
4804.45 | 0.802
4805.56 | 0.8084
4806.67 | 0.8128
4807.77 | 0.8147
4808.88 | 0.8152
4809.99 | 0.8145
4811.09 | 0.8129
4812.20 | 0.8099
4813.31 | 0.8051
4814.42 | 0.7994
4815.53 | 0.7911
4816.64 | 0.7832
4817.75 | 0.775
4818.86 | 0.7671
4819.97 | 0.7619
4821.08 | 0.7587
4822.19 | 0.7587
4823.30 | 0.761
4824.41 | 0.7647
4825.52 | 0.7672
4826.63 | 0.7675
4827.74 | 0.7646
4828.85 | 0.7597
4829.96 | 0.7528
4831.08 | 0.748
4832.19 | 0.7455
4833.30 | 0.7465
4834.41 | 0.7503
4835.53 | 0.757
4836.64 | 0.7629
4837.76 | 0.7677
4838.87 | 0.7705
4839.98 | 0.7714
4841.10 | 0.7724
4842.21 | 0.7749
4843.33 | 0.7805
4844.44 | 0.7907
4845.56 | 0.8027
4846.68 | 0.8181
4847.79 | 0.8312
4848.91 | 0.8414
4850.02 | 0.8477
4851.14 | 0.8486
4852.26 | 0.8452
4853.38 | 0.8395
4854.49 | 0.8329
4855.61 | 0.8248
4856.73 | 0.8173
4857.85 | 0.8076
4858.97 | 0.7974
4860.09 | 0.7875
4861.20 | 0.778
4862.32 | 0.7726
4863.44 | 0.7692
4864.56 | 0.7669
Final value -1.21 AA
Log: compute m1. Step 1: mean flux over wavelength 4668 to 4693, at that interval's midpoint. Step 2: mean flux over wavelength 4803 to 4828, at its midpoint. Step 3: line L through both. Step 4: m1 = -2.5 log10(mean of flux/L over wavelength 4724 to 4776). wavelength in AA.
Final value 0.07 mag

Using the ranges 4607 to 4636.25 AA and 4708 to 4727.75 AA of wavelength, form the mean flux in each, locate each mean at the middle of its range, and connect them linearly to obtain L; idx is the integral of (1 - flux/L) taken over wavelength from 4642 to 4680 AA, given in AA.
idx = 1.18 AA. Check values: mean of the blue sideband 0.845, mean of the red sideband 0.811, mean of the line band 0.805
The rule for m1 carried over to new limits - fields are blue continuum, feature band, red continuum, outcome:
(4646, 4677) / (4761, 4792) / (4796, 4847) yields 0.175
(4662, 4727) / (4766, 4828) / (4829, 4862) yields 0.099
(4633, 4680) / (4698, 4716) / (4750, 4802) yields -0.039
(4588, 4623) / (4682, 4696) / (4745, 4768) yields -0.040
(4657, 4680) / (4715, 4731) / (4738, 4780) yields -0.057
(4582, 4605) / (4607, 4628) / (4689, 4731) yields -0.077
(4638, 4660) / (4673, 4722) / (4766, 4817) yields -0.056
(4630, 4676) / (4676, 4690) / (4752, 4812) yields -0.060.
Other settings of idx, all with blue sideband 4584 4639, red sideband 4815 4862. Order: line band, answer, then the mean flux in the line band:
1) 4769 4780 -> 2.1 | 0.647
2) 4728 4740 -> 0.6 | 0.761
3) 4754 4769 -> 1.2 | 0.732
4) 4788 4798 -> 0.6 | 0.746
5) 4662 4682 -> 0.0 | 0.814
